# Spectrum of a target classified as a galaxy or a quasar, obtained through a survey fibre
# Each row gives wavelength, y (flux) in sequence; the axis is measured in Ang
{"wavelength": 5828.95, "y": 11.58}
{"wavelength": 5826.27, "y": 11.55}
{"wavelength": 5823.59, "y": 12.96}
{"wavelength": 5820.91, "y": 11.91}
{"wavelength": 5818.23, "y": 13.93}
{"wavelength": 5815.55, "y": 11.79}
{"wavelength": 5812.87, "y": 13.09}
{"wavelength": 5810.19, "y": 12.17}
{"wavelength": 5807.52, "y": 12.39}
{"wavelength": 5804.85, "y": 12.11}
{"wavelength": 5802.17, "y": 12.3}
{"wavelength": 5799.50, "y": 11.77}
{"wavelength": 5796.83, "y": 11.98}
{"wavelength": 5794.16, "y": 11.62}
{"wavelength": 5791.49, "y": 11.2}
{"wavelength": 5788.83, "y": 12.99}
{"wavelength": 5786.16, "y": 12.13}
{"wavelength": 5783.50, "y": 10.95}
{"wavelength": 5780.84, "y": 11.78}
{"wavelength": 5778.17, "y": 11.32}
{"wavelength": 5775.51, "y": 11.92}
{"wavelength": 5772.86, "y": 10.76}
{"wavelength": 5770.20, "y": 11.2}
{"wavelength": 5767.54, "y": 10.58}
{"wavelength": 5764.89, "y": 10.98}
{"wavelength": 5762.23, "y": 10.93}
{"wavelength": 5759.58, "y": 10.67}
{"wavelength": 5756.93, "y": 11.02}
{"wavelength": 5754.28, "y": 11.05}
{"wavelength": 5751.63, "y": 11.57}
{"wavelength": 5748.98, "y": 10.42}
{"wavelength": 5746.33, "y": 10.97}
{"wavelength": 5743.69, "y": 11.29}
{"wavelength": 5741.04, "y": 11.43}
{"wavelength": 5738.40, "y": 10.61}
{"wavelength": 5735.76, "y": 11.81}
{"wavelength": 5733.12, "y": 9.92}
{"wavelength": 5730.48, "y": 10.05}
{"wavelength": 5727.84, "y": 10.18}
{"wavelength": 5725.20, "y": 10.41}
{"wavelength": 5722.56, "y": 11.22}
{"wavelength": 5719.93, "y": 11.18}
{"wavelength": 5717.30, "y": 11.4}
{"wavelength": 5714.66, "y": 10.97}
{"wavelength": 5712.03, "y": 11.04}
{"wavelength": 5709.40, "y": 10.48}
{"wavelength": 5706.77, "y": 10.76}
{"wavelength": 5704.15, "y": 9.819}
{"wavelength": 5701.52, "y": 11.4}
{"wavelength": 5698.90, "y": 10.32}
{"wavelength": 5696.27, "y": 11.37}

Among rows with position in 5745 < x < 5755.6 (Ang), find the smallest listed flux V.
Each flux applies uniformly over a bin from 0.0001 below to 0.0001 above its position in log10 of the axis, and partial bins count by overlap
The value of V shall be 10.42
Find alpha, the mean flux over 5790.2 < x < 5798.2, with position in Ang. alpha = 11.6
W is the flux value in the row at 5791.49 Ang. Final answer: 11.2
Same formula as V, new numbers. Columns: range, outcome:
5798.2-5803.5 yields 11.77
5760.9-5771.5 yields 10.58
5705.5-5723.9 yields 10.48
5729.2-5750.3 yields 9.92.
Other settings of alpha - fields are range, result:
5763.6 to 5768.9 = 10.8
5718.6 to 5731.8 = 10.6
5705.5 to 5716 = 10.8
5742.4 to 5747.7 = 11.1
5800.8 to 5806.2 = 12.2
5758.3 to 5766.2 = 10.9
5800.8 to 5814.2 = 12.4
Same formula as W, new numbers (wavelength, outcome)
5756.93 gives 11.02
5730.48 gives 10.05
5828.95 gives 11.58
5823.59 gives 12.96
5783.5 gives 10.95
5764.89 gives 10.98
